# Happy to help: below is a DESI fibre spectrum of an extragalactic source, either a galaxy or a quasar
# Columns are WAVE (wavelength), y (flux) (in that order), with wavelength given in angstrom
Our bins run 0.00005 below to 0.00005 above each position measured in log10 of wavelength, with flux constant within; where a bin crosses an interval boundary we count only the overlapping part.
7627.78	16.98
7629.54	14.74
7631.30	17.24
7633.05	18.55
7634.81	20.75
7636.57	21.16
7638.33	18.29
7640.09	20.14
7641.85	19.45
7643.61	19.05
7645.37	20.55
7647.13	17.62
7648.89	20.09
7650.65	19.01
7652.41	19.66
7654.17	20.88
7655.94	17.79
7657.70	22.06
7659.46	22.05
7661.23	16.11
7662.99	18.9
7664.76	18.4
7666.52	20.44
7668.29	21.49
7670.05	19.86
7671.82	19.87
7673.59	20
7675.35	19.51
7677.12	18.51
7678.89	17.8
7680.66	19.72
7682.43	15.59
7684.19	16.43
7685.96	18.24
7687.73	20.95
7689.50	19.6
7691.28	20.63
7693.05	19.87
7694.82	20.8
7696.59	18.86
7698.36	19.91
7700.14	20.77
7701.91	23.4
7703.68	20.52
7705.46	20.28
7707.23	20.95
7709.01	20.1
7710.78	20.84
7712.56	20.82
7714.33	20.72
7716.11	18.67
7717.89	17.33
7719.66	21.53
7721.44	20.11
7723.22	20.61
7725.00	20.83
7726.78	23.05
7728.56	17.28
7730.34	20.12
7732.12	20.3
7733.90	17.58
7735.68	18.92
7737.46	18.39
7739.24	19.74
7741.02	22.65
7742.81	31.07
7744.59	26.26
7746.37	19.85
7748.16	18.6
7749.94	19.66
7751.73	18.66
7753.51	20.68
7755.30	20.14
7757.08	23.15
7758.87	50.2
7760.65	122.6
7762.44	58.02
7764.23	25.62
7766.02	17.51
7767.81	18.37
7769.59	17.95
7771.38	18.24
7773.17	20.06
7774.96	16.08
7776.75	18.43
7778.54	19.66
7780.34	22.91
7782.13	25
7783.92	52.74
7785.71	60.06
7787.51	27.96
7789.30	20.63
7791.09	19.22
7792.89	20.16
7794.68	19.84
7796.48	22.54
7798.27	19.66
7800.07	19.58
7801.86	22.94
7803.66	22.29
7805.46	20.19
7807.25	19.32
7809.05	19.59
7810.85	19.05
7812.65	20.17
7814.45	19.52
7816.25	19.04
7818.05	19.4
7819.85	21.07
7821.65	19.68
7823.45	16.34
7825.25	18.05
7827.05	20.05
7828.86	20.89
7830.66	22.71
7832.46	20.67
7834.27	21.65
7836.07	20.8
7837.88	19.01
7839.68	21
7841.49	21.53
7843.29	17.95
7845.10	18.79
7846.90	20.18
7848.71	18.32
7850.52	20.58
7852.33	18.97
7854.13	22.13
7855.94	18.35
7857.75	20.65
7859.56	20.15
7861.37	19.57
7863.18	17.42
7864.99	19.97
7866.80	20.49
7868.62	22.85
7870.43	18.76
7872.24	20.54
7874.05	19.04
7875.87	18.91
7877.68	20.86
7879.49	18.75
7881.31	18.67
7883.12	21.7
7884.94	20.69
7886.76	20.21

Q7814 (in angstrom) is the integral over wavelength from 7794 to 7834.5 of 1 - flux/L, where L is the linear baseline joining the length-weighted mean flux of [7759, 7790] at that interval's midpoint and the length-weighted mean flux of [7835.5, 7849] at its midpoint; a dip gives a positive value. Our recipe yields 8.1 angstrom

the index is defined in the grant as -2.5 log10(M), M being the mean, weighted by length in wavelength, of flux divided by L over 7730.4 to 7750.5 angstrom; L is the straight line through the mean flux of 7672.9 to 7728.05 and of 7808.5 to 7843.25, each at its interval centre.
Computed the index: -0.07 mag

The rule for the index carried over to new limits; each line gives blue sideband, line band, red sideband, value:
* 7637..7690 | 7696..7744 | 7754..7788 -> 0.275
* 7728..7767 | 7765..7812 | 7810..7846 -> 0.047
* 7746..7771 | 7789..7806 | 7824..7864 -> 0.270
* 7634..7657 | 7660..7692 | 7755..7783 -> 0.177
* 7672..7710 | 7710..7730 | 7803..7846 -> -0.024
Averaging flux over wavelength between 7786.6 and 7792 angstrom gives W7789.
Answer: 22.6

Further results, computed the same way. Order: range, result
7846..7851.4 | 19.7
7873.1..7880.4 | 19.4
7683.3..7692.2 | 19.2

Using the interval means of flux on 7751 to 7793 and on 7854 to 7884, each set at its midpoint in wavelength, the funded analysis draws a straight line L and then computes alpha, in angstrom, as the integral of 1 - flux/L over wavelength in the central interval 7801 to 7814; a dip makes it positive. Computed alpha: 3.1 angstrom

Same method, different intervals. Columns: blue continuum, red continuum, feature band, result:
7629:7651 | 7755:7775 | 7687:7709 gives 5.0 angstrom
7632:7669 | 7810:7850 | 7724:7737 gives 0.0 angstrom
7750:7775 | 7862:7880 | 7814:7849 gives 6.3 angstrom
